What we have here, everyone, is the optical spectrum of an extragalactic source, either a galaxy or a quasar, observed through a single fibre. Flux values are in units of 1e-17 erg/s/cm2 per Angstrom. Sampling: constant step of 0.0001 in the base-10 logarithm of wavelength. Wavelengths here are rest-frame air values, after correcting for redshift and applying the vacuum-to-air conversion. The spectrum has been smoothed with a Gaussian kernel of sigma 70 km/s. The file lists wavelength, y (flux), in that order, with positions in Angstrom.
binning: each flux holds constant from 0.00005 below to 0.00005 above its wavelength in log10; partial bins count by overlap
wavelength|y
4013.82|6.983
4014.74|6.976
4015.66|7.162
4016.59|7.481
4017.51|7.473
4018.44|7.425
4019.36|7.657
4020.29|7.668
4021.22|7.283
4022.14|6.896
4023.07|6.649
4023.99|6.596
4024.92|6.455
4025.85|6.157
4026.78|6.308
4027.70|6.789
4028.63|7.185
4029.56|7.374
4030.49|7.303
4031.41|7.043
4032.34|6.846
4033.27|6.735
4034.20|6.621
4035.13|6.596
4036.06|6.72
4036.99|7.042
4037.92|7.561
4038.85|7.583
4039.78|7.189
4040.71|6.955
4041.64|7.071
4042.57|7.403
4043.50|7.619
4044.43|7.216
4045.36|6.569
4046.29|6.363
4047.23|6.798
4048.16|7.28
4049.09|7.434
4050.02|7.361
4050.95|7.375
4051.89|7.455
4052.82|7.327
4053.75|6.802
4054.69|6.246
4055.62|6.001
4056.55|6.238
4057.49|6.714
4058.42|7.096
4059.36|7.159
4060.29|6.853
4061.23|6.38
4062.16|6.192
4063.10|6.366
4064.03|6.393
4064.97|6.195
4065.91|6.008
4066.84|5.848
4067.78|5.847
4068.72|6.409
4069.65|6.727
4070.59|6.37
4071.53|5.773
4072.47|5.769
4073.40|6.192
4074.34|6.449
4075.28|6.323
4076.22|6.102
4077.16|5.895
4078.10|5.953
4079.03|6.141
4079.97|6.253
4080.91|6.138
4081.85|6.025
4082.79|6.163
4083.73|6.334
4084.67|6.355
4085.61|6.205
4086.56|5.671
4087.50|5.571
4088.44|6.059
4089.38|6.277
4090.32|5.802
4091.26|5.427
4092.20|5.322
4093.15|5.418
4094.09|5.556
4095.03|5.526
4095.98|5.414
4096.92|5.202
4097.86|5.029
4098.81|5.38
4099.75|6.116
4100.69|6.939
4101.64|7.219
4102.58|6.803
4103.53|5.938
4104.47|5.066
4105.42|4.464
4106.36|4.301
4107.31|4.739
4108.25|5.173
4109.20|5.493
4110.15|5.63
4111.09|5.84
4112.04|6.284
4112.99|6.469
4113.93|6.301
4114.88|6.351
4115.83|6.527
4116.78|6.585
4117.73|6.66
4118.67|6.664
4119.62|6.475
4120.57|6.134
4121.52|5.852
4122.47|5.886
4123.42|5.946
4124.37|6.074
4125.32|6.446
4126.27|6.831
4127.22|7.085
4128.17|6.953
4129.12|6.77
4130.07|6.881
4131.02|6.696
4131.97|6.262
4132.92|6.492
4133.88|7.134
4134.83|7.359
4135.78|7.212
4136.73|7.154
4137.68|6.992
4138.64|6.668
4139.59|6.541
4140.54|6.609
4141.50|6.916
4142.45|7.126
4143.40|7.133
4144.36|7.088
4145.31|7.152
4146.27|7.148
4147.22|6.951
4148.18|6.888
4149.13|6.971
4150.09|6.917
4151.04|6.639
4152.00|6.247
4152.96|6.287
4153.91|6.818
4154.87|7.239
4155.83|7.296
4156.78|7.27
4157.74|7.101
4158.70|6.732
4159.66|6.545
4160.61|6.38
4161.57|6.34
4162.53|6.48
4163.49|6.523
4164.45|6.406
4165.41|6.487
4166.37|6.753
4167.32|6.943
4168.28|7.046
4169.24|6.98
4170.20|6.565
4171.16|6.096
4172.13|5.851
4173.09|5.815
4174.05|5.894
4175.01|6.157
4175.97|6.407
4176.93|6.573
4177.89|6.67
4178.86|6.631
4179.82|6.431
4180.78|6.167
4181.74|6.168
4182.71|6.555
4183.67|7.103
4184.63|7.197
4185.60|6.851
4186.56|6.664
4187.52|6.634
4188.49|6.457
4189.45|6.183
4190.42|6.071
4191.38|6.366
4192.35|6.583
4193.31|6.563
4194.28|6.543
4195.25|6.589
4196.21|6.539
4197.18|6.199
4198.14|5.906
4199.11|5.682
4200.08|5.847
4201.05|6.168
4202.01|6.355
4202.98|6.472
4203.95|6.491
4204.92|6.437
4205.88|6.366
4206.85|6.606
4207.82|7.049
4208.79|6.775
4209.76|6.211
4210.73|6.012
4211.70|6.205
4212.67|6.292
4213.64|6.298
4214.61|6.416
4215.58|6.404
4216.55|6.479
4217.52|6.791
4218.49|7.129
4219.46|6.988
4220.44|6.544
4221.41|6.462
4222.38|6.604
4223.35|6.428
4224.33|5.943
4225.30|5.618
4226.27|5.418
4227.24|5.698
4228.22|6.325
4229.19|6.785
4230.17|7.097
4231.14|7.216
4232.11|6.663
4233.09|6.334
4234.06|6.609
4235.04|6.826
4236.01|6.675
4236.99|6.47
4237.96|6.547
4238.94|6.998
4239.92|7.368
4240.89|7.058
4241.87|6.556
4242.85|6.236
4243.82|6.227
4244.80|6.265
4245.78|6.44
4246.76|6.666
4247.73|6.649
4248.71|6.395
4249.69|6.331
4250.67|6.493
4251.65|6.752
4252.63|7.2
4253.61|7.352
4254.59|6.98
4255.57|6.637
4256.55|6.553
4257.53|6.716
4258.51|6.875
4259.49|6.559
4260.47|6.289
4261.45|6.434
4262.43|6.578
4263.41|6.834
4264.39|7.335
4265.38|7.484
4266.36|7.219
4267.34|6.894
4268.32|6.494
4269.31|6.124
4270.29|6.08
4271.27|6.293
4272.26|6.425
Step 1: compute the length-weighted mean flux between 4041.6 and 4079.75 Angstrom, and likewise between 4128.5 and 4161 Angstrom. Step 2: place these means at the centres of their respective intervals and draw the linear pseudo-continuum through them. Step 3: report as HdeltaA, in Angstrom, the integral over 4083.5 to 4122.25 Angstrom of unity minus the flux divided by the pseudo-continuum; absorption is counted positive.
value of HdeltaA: 4.9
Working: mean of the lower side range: 6.57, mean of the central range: 5.86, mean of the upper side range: 6.87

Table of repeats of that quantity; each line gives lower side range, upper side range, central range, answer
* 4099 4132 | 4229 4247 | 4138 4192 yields -2.34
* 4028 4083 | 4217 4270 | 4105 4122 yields 1.95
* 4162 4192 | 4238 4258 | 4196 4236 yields 1.14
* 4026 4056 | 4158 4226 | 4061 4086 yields 2.56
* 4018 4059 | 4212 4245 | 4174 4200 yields 0.73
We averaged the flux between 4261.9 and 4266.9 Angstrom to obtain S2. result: 7.08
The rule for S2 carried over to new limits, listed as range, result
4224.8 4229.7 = 5.97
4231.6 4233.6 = 6.52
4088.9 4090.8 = 6.05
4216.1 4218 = 6.64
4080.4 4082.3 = 6.08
